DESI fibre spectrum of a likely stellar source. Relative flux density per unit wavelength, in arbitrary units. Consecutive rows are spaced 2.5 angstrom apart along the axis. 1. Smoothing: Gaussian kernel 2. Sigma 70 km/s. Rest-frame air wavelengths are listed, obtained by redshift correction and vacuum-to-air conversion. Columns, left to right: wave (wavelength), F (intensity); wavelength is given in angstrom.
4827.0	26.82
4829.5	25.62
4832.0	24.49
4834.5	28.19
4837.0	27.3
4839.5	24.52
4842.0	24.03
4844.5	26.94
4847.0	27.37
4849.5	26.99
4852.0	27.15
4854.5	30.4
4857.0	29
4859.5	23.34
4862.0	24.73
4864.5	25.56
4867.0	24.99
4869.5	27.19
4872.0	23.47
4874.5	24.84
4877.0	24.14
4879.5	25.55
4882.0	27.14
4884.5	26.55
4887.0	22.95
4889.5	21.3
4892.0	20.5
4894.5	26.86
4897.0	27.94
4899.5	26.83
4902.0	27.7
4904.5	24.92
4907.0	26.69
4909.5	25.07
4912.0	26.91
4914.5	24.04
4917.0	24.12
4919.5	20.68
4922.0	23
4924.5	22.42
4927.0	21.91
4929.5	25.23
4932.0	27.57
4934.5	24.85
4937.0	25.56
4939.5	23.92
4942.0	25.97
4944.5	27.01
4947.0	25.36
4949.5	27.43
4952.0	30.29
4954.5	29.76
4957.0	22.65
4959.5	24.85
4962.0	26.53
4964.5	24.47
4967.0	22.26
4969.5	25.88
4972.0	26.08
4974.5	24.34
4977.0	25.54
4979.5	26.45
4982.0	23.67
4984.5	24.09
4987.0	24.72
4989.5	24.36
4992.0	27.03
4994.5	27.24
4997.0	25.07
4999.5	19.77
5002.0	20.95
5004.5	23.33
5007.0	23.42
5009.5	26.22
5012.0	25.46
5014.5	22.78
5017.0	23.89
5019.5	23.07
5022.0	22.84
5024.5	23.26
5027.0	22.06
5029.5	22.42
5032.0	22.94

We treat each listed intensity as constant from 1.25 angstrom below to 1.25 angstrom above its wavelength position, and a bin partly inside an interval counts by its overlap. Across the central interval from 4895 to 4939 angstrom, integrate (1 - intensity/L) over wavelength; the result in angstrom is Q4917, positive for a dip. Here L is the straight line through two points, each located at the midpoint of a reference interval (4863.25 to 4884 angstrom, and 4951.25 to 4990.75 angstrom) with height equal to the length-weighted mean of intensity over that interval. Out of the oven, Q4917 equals 0.6 angstrom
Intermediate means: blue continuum 25.4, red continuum 25.3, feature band 25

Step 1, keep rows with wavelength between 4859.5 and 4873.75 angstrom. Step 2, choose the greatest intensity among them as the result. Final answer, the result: 27.19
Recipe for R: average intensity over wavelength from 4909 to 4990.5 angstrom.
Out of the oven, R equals 25.1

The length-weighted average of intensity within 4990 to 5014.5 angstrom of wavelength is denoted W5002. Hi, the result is 24.2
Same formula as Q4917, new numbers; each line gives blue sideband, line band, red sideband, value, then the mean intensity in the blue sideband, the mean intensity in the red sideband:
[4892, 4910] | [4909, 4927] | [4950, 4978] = 1.7 angstrom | 26.2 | 25.7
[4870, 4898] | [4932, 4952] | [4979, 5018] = -1.4 angstrom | 24.7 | 24.2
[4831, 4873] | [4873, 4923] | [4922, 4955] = 2.1 angstrom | 26.2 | 25.7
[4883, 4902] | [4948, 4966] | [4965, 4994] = -1.1 angstrom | 24.9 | 25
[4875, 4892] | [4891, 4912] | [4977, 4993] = -1.3 angstrom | 24.3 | 25.1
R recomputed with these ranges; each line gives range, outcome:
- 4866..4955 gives 25.3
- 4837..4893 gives 25.5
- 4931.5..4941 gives 25.3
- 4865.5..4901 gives 25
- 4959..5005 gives 24.6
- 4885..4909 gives 25.1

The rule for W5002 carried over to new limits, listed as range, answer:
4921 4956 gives 25.7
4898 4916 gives 26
